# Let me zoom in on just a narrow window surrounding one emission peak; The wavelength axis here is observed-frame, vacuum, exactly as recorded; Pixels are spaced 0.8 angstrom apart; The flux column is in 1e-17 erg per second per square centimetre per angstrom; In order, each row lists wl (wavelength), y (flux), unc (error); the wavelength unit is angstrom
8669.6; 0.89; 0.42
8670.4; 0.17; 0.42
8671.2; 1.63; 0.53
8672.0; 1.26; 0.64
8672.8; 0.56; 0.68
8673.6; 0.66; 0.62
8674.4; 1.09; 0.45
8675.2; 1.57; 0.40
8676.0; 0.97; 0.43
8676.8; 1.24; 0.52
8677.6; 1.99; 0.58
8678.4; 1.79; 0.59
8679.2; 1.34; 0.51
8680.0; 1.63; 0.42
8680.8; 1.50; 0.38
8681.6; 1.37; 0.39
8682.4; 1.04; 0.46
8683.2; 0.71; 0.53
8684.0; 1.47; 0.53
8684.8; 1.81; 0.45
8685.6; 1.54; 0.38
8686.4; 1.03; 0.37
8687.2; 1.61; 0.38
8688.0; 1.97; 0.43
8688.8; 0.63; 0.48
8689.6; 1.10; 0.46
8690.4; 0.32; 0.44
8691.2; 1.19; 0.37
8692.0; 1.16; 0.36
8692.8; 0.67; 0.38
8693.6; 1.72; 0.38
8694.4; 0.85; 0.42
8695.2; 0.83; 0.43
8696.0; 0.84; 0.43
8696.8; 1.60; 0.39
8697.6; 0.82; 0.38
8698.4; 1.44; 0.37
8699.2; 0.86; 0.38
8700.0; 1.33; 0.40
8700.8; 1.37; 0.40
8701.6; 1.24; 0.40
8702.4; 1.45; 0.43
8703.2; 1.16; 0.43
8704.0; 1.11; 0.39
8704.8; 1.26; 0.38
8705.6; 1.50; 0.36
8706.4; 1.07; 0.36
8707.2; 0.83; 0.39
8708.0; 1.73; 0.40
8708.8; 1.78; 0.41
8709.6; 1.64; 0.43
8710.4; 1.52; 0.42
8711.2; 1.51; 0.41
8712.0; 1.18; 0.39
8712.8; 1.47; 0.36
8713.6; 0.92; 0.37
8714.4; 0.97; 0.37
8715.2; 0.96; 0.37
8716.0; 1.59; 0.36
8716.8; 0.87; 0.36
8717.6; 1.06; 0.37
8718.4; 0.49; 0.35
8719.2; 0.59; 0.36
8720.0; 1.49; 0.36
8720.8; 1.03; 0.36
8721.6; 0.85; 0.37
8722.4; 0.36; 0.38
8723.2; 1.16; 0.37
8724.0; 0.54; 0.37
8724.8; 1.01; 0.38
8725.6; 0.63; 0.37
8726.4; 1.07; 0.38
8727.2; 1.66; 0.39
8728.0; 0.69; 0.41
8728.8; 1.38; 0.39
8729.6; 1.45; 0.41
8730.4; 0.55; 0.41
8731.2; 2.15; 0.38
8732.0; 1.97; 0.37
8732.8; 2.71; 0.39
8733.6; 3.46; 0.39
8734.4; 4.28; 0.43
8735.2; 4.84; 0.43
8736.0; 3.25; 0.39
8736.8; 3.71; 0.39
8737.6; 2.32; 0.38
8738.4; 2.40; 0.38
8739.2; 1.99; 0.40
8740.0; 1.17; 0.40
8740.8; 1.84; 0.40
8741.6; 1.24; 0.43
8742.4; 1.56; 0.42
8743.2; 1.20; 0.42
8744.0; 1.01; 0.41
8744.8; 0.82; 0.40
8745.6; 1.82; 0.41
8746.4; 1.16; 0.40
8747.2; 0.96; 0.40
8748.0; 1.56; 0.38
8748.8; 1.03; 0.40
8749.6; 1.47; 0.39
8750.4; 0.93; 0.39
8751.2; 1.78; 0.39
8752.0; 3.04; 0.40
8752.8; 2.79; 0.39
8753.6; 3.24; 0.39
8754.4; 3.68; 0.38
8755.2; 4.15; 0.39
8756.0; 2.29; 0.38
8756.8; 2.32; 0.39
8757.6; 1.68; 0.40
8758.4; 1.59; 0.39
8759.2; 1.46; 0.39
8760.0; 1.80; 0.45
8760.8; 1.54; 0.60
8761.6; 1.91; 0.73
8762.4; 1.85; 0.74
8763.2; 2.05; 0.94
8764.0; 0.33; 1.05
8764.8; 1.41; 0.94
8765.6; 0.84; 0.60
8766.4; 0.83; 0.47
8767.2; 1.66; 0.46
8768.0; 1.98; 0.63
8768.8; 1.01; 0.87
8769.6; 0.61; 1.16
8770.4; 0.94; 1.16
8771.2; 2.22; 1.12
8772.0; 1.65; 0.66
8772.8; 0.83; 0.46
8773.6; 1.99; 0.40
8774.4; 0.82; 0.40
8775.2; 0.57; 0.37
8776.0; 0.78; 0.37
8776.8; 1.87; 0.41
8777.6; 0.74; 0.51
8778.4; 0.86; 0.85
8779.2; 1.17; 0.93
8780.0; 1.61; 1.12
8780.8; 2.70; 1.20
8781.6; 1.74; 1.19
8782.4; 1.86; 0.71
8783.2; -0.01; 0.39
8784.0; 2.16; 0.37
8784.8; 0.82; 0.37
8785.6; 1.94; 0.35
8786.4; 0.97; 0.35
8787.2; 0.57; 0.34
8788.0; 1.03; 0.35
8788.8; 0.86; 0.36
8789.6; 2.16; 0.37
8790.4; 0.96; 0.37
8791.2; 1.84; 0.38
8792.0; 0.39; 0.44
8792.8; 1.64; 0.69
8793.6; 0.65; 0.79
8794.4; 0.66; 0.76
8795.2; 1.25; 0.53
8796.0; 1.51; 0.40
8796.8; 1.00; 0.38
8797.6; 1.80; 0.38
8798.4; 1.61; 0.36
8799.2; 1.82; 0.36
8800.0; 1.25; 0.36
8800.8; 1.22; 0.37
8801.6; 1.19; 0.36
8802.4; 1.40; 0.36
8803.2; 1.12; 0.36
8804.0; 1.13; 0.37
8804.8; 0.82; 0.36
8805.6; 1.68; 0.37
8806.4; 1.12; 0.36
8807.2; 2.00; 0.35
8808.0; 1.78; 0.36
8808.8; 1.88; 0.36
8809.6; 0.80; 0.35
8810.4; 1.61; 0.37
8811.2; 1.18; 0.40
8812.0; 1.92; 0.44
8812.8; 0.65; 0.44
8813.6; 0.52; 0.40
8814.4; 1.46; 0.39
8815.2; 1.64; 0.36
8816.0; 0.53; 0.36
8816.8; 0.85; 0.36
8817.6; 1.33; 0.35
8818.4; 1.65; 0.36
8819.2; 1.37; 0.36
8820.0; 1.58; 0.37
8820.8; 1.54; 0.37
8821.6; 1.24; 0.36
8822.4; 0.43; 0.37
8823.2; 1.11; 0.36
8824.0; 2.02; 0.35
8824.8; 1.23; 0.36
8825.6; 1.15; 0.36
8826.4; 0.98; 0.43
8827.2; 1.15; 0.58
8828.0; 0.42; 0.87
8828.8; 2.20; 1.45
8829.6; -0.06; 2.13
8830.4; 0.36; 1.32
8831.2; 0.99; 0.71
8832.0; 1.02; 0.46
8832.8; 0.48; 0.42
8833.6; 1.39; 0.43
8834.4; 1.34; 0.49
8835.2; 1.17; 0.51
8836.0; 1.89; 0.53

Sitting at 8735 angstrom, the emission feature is [S II]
